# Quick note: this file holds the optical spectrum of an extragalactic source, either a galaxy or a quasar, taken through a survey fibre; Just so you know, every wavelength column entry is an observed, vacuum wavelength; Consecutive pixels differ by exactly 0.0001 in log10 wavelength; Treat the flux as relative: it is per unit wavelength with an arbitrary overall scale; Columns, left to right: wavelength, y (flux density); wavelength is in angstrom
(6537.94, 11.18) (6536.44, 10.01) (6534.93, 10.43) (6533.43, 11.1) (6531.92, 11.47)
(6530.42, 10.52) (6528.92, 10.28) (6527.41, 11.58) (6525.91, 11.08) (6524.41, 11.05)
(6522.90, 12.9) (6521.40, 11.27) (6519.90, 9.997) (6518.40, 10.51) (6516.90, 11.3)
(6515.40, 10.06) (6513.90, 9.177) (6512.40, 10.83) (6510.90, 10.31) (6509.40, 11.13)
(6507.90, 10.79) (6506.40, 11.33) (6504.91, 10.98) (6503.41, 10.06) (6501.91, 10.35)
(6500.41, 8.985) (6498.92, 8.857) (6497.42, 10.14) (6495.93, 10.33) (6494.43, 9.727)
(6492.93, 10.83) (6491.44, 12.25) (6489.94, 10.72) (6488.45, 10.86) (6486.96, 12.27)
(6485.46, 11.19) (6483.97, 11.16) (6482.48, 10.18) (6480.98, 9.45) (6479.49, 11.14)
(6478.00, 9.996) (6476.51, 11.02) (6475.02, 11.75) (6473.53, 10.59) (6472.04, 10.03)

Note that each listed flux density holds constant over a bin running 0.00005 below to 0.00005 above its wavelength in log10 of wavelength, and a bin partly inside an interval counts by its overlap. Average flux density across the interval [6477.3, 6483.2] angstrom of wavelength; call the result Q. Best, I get 10.2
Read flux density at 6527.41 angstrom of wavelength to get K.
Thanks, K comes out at 11.58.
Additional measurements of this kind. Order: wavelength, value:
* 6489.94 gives 10.72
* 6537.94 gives 11.18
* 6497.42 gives 10.14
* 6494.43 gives 9.727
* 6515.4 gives 10.06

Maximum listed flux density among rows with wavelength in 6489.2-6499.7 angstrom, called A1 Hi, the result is 12.25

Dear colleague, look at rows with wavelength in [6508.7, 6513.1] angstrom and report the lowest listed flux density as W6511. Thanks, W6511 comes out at 10.31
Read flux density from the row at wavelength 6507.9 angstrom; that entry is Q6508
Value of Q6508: 10.79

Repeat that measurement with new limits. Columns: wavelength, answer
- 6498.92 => 8.857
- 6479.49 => 11.14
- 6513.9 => 9.177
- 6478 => 9.996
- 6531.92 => 11.47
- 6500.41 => 8.985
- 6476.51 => 11.02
